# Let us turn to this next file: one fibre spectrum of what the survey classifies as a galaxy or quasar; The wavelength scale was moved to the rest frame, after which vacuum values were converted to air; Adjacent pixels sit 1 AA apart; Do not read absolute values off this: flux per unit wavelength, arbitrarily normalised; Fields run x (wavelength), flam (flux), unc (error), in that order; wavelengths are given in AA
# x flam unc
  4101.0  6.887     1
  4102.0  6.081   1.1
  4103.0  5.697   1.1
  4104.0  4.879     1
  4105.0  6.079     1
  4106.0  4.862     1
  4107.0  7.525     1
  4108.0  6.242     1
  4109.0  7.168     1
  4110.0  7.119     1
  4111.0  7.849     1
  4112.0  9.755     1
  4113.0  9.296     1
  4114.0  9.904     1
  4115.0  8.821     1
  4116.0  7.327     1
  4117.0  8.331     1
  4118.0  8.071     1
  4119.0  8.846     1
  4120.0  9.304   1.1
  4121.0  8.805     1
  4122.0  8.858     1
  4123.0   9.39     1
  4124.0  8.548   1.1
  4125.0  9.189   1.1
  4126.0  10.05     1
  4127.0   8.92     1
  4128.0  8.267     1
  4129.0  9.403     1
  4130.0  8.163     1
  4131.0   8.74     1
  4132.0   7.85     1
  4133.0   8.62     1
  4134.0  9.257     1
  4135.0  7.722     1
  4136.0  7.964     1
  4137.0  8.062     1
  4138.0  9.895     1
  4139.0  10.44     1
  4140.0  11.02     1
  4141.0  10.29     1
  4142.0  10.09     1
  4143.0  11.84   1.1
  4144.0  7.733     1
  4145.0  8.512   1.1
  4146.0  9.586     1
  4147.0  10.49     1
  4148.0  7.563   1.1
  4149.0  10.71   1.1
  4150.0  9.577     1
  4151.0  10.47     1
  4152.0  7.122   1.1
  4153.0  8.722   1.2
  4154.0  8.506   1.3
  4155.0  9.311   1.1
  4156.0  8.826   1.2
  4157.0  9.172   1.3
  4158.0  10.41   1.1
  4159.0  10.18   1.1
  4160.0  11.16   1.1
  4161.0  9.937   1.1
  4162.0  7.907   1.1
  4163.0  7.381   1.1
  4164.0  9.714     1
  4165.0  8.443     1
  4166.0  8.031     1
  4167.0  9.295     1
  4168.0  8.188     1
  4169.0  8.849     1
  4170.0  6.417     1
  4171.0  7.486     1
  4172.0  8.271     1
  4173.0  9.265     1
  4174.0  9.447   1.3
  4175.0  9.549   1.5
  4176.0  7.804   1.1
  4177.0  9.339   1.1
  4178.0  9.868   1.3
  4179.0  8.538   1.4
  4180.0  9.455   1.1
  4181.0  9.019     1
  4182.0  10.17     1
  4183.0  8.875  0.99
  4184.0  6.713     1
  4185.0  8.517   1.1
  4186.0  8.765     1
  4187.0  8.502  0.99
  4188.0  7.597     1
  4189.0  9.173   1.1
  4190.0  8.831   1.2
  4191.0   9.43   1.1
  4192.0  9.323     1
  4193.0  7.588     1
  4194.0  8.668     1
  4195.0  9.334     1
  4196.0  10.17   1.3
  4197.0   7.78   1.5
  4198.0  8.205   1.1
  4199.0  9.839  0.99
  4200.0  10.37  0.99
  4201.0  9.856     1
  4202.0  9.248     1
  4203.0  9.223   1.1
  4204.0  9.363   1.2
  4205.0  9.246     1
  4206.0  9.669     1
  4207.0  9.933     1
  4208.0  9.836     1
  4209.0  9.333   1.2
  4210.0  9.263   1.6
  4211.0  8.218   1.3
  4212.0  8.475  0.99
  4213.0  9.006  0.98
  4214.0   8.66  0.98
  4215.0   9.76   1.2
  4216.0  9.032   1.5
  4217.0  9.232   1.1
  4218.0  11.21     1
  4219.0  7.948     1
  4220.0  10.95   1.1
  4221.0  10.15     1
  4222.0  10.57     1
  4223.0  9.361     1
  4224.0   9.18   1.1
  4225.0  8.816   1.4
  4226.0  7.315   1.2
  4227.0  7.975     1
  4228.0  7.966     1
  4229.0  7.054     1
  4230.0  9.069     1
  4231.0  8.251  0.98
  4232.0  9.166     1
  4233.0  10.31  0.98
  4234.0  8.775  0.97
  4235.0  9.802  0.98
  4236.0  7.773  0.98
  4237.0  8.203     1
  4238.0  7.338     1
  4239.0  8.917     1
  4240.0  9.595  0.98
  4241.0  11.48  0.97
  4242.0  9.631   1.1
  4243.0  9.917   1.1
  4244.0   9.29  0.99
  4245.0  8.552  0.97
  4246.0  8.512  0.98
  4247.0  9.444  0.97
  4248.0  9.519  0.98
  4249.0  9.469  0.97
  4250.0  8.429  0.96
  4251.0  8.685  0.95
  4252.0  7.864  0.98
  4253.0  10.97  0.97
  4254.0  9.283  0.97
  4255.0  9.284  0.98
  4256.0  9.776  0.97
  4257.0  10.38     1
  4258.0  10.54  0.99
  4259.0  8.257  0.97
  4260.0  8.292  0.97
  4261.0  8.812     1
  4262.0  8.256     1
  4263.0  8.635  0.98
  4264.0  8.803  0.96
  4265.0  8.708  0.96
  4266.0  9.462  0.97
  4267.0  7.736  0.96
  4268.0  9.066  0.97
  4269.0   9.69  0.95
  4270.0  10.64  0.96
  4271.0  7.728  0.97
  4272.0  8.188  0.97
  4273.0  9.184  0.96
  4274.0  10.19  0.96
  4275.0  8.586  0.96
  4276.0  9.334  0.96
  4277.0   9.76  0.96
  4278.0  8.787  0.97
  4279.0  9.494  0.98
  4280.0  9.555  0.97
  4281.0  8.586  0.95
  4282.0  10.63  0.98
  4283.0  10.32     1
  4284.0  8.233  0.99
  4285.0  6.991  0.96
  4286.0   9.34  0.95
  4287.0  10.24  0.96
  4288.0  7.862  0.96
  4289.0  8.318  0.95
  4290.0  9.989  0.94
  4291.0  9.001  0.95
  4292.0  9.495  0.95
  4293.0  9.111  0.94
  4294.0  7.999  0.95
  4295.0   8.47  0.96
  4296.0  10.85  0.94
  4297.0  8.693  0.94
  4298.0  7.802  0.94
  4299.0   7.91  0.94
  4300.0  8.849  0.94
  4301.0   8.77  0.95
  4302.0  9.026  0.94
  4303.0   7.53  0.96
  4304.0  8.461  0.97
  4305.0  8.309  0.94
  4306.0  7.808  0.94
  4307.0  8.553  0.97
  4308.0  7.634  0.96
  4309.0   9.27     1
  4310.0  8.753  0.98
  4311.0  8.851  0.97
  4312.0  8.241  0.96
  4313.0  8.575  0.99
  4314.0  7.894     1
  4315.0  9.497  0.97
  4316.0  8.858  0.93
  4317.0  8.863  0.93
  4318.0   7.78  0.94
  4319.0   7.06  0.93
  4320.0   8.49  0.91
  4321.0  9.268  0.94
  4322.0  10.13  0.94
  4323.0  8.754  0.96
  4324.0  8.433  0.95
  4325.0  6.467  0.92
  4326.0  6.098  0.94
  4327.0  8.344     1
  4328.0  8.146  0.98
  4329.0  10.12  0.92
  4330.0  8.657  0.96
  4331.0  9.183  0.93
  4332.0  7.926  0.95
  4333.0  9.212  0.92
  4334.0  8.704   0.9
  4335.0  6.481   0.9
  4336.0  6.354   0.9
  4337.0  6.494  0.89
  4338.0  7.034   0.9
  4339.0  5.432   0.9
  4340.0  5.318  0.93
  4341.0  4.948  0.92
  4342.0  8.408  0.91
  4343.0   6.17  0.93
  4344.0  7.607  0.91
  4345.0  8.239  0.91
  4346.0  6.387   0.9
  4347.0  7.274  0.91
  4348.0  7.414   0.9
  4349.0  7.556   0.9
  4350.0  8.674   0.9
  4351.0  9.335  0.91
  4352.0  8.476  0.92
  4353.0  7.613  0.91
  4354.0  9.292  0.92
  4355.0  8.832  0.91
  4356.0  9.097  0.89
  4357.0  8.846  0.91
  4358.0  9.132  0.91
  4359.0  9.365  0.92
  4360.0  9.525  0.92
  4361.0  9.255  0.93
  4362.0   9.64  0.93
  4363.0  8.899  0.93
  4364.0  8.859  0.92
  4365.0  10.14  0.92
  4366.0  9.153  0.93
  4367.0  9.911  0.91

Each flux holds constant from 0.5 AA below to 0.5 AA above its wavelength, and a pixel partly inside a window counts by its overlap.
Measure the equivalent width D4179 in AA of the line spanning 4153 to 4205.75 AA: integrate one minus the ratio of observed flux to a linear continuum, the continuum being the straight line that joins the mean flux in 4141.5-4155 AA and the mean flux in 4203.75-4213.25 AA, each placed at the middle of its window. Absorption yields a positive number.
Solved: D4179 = 1.90 AA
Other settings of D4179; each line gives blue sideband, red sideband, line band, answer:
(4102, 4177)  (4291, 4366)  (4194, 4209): -1.5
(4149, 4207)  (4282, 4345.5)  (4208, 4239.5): -0.8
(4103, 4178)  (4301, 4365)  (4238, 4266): -2.6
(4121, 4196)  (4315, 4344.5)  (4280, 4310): -2.8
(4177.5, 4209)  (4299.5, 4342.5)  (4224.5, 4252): -0.4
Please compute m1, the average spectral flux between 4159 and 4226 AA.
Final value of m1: 9.04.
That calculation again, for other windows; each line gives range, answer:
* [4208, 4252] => 9.06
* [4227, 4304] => 9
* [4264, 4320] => 8.81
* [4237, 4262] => 9.22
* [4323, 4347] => 7.42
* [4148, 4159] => 9.25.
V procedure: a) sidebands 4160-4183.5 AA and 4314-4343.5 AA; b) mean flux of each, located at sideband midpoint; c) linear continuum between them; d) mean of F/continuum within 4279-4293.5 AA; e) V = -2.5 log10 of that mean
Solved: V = -0.13 mag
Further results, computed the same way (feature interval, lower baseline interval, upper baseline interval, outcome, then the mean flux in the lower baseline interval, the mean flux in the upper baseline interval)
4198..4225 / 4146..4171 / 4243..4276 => -0.05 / 9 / 9.09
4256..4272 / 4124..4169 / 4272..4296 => 0.02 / 9.14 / 9.12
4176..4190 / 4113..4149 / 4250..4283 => 0.04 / 9.05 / 9.17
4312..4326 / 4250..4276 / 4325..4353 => -0.06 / 9.07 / 7.54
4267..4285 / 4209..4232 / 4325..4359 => -0.09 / 8.99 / 7.79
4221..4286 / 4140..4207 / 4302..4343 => -0.07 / 9.07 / 8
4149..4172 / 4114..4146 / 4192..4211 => 0.03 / 9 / 9.25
